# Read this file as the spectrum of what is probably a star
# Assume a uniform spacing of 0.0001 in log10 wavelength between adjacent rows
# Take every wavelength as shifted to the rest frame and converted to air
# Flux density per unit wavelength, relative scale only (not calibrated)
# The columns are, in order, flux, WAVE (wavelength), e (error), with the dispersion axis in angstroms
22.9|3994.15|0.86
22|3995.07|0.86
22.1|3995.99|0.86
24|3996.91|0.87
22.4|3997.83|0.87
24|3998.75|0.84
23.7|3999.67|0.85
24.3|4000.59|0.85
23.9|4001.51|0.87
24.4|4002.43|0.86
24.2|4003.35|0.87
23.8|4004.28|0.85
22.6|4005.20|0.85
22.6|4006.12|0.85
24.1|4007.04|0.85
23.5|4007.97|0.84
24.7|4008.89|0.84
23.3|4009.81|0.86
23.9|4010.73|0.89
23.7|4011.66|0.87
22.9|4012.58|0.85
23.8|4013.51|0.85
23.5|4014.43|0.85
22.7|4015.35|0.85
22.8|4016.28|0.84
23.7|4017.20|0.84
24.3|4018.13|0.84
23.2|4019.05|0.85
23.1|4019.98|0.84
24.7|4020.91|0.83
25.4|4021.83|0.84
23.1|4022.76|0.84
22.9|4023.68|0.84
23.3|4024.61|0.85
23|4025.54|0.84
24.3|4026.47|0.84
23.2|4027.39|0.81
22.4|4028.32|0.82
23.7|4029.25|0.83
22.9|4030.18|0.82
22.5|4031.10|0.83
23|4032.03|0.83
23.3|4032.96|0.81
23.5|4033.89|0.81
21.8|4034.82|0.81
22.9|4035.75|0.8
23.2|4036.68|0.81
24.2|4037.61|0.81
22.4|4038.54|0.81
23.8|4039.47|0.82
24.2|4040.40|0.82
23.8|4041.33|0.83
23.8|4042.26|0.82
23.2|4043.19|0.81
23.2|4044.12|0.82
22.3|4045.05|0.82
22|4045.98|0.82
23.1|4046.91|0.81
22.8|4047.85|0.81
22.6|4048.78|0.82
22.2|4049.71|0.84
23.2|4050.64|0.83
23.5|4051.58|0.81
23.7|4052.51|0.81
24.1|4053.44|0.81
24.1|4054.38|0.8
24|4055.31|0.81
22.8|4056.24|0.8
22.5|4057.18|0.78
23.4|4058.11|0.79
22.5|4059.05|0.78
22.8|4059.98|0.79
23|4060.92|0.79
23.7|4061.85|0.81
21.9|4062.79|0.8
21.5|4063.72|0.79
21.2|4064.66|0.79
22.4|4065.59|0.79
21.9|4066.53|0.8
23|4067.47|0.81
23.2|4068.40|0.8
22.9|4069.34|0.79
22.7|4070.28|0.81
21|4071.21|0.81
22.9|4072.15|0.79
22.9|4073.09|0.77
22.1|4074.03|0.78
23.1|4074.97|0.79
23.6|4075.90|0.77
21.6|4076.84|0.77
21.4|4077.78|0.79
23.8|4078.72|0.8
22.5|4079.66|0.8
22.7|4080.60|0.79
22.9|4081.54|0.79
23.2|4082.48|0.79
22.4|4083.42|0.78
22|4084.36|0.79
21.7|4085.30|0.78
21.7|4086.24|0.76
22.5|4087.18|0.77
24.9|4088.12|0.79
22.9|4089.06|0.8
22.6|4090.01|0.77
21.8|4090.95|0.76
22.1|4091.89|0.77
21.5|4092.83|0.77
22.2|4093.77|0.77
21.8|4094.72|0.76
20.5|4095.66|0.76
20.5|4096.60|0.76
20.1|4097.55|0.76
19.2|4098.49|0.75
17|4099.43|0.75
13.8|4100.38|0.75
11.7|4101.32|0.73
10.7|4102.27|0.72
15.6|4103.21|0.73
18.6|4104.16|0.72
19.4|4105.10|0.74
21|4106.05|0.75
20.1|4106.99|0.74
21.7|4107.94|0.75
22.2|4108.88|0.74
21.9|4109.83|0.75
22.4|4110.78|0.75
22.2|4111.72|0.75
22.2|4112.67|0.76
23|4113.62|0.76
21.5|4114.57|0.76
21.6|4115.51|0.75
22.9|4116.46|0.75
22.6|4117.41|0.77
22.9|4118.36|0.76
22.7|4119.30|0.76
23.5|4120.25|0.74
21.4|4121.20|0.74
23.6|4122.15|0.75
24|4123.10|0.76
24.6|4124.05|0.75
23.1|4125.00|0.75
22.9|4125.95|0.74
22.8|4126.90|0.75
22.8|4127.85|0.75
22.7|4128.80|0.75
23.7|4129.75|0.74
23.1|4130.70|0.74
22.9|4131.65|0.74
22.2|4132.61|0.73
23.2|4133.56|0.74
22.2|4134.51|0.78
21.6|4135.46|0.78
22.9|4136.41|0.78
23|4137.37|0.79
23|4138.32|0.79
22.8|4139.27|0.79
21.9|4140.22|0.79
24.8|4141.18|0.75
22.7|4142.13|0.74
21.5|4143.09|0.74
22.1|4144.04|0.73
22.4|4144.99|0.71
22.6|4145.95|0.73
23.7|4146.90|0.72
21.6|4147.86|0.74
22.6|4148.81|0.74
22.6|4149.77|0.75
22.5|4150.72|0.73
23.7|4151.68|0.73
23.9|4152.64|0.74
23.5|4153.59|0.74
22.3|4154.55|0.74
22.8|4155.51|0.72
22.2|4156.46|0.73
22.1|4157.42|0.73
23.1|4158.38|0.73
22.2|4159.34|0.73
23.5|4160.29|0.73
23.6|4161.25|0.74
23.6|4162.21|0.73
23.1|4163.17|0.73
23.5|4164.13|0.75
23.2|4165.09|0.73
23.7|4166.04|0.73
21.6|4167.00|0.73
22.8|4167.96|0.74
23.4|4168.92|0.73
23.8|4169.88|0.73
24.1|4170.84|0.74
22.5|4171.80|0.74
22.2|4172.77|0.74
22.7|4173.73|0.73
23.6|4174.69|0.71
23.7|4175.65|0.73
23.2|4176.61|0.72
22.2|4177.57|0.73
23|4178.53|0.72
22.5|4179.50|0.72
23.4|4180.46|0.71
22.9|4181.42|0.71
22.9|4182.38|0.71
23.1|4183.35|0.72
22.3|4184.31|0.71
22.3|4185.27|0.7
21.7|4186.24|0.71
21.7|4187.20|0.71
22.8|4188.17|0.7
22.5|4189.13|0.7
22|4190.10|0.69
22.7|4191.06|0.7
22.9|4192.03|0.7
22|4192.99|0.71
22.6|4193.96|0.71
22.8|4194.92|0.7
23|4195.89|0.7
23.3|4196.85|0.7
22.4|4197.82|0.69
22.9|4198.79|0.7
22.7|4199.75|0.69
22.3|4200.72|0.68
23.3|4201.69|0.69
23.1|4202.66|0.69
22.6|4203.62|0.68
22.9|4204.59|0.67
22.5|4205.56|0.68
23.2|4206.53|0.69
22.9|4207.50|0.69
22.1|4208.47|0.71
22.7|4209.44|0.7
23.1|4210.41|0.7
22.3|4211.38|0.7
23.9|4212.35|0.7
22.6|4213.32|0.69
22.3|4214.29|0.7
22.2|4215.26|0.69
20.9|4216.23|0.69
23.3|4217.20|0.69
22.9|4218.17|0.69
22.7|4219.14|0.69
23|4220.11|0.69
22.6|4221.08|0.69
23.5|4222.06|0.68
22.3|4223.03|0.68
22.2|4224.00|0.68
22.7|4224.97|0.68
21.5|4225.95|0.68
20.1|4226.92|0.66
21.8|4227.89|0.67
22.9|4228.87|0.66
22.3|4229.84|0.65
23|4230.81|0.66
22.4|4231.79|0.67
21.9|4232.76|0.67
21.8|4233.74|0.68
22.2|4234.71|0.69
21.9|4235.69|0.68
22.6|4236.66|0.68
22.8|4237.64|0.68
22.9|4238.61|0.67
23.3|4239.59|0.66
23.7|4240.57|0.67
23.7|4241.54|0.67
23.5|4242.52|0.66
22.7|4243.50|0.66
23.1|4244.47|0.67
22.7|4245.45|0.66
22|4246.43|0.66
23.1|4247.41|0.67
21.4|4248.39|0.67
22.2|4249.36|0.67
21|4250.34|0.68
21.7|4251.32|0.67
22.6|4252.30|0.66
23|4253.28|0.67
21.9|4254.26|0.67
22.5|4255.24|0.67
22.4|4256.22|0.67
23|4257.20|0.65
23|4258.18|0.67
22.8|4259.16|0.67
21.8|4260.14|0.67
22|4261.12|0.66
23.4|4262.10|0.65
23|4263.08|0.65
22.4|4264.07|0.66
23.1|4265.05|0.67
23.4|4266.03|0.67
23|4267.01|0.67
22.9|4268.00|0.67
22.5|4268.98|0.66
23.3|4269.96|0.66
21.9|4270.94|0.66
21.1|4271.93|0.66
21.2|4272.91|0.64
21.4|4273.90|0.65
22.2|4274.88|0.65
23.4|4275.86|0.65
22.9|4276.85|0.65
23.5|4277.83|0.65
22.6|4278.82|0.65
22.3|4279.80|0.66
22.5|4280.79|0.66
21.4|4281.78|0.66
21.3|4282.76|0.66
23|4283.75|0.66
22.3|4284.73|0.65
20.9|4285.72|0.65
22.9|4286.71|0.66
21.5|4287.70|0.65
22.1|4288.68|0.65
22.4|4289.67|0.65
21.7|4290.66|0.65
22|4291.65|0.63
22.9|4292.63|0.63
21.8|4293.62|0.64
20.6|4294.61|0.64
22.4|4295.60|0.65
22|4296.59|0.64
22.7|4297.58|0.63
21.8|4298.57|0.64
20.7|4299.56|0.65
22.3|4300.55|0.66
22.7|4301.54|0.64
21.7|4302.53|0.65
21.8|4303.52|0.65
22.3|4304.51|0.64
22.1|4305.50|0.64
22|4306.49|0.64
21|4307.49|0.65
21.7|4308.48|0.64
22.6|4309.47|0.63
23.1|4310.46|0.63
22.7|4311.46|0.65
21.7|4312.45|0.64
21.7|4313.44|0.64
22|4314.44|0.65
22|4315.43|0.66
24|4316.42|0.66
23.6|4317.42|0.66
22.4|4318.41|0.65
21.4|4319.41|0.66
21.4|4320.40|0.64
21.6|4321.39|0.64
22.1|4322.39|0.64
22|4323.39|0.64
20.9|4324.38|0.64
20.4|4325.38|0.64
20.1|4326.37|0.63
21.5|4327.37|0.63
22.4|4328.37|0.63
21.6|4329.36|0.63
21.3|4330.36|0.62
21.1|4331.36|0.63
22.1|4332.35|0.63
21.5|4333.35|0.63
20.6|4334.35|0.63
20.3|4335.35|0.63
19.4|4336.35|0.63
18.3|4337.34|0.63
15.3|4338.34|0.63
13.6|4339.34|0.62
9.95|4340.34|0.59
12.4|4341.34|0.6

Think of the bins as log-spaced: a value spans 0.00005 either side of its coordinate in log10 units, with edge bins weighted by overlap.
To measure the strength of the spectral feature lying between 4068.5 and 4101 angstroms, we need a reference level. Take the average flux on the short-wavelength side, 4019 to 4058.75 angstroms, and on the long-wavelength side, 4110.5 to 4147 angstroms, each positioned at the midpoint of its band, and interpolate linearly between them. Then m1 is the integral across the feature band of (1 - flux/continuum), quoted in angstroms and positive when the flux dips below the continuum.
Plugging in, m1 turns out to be 1.78 angstroms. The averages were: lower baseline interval 23.3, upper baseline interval 22.8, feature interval 21.7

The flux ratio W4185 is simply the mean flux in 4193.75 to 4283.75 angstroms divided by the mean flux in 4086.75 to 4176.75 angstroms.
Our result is 1.02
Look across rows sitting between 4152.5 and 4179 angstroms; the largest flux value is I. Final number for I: 24.1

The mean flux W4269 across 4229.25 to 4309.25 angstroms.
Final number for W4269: 22.3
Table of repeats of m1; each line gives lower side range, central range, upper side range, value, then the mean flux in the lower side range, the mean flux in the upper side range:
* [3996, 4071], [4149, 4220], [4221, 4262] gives -0.46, 23.2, 22.4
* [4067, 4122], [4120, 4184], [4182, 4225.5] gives -2.62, 21.4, 22.6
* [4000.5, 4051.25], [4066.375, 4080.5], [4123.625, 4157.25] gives 0.33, 23.4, 22.8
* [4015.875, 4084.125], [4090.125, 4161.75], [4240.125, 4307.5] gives 3.10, 23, 22.3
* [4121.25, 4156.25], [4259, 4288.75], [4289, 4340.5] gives -1.00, 22.9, 21.3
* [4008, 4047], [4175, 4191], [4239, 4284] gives 0.11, 23.4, 22.5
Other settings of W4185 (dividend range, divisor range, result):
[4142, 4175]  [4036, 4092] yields 1.00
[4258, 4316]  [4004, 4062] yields 0.95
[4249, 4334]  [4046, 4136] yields 1.01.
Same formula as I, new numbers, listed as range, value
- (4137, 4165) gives 24.8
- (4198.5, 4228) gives 23.9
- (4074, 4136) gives 24.9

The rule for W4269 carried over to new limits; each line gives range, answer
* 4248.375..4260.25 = 22.3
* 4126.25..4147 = 22.7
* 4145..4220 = 22.8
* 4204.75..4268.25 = 22.6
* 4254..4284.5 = 22.5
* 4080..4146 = 21.7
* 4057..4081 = 22.5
